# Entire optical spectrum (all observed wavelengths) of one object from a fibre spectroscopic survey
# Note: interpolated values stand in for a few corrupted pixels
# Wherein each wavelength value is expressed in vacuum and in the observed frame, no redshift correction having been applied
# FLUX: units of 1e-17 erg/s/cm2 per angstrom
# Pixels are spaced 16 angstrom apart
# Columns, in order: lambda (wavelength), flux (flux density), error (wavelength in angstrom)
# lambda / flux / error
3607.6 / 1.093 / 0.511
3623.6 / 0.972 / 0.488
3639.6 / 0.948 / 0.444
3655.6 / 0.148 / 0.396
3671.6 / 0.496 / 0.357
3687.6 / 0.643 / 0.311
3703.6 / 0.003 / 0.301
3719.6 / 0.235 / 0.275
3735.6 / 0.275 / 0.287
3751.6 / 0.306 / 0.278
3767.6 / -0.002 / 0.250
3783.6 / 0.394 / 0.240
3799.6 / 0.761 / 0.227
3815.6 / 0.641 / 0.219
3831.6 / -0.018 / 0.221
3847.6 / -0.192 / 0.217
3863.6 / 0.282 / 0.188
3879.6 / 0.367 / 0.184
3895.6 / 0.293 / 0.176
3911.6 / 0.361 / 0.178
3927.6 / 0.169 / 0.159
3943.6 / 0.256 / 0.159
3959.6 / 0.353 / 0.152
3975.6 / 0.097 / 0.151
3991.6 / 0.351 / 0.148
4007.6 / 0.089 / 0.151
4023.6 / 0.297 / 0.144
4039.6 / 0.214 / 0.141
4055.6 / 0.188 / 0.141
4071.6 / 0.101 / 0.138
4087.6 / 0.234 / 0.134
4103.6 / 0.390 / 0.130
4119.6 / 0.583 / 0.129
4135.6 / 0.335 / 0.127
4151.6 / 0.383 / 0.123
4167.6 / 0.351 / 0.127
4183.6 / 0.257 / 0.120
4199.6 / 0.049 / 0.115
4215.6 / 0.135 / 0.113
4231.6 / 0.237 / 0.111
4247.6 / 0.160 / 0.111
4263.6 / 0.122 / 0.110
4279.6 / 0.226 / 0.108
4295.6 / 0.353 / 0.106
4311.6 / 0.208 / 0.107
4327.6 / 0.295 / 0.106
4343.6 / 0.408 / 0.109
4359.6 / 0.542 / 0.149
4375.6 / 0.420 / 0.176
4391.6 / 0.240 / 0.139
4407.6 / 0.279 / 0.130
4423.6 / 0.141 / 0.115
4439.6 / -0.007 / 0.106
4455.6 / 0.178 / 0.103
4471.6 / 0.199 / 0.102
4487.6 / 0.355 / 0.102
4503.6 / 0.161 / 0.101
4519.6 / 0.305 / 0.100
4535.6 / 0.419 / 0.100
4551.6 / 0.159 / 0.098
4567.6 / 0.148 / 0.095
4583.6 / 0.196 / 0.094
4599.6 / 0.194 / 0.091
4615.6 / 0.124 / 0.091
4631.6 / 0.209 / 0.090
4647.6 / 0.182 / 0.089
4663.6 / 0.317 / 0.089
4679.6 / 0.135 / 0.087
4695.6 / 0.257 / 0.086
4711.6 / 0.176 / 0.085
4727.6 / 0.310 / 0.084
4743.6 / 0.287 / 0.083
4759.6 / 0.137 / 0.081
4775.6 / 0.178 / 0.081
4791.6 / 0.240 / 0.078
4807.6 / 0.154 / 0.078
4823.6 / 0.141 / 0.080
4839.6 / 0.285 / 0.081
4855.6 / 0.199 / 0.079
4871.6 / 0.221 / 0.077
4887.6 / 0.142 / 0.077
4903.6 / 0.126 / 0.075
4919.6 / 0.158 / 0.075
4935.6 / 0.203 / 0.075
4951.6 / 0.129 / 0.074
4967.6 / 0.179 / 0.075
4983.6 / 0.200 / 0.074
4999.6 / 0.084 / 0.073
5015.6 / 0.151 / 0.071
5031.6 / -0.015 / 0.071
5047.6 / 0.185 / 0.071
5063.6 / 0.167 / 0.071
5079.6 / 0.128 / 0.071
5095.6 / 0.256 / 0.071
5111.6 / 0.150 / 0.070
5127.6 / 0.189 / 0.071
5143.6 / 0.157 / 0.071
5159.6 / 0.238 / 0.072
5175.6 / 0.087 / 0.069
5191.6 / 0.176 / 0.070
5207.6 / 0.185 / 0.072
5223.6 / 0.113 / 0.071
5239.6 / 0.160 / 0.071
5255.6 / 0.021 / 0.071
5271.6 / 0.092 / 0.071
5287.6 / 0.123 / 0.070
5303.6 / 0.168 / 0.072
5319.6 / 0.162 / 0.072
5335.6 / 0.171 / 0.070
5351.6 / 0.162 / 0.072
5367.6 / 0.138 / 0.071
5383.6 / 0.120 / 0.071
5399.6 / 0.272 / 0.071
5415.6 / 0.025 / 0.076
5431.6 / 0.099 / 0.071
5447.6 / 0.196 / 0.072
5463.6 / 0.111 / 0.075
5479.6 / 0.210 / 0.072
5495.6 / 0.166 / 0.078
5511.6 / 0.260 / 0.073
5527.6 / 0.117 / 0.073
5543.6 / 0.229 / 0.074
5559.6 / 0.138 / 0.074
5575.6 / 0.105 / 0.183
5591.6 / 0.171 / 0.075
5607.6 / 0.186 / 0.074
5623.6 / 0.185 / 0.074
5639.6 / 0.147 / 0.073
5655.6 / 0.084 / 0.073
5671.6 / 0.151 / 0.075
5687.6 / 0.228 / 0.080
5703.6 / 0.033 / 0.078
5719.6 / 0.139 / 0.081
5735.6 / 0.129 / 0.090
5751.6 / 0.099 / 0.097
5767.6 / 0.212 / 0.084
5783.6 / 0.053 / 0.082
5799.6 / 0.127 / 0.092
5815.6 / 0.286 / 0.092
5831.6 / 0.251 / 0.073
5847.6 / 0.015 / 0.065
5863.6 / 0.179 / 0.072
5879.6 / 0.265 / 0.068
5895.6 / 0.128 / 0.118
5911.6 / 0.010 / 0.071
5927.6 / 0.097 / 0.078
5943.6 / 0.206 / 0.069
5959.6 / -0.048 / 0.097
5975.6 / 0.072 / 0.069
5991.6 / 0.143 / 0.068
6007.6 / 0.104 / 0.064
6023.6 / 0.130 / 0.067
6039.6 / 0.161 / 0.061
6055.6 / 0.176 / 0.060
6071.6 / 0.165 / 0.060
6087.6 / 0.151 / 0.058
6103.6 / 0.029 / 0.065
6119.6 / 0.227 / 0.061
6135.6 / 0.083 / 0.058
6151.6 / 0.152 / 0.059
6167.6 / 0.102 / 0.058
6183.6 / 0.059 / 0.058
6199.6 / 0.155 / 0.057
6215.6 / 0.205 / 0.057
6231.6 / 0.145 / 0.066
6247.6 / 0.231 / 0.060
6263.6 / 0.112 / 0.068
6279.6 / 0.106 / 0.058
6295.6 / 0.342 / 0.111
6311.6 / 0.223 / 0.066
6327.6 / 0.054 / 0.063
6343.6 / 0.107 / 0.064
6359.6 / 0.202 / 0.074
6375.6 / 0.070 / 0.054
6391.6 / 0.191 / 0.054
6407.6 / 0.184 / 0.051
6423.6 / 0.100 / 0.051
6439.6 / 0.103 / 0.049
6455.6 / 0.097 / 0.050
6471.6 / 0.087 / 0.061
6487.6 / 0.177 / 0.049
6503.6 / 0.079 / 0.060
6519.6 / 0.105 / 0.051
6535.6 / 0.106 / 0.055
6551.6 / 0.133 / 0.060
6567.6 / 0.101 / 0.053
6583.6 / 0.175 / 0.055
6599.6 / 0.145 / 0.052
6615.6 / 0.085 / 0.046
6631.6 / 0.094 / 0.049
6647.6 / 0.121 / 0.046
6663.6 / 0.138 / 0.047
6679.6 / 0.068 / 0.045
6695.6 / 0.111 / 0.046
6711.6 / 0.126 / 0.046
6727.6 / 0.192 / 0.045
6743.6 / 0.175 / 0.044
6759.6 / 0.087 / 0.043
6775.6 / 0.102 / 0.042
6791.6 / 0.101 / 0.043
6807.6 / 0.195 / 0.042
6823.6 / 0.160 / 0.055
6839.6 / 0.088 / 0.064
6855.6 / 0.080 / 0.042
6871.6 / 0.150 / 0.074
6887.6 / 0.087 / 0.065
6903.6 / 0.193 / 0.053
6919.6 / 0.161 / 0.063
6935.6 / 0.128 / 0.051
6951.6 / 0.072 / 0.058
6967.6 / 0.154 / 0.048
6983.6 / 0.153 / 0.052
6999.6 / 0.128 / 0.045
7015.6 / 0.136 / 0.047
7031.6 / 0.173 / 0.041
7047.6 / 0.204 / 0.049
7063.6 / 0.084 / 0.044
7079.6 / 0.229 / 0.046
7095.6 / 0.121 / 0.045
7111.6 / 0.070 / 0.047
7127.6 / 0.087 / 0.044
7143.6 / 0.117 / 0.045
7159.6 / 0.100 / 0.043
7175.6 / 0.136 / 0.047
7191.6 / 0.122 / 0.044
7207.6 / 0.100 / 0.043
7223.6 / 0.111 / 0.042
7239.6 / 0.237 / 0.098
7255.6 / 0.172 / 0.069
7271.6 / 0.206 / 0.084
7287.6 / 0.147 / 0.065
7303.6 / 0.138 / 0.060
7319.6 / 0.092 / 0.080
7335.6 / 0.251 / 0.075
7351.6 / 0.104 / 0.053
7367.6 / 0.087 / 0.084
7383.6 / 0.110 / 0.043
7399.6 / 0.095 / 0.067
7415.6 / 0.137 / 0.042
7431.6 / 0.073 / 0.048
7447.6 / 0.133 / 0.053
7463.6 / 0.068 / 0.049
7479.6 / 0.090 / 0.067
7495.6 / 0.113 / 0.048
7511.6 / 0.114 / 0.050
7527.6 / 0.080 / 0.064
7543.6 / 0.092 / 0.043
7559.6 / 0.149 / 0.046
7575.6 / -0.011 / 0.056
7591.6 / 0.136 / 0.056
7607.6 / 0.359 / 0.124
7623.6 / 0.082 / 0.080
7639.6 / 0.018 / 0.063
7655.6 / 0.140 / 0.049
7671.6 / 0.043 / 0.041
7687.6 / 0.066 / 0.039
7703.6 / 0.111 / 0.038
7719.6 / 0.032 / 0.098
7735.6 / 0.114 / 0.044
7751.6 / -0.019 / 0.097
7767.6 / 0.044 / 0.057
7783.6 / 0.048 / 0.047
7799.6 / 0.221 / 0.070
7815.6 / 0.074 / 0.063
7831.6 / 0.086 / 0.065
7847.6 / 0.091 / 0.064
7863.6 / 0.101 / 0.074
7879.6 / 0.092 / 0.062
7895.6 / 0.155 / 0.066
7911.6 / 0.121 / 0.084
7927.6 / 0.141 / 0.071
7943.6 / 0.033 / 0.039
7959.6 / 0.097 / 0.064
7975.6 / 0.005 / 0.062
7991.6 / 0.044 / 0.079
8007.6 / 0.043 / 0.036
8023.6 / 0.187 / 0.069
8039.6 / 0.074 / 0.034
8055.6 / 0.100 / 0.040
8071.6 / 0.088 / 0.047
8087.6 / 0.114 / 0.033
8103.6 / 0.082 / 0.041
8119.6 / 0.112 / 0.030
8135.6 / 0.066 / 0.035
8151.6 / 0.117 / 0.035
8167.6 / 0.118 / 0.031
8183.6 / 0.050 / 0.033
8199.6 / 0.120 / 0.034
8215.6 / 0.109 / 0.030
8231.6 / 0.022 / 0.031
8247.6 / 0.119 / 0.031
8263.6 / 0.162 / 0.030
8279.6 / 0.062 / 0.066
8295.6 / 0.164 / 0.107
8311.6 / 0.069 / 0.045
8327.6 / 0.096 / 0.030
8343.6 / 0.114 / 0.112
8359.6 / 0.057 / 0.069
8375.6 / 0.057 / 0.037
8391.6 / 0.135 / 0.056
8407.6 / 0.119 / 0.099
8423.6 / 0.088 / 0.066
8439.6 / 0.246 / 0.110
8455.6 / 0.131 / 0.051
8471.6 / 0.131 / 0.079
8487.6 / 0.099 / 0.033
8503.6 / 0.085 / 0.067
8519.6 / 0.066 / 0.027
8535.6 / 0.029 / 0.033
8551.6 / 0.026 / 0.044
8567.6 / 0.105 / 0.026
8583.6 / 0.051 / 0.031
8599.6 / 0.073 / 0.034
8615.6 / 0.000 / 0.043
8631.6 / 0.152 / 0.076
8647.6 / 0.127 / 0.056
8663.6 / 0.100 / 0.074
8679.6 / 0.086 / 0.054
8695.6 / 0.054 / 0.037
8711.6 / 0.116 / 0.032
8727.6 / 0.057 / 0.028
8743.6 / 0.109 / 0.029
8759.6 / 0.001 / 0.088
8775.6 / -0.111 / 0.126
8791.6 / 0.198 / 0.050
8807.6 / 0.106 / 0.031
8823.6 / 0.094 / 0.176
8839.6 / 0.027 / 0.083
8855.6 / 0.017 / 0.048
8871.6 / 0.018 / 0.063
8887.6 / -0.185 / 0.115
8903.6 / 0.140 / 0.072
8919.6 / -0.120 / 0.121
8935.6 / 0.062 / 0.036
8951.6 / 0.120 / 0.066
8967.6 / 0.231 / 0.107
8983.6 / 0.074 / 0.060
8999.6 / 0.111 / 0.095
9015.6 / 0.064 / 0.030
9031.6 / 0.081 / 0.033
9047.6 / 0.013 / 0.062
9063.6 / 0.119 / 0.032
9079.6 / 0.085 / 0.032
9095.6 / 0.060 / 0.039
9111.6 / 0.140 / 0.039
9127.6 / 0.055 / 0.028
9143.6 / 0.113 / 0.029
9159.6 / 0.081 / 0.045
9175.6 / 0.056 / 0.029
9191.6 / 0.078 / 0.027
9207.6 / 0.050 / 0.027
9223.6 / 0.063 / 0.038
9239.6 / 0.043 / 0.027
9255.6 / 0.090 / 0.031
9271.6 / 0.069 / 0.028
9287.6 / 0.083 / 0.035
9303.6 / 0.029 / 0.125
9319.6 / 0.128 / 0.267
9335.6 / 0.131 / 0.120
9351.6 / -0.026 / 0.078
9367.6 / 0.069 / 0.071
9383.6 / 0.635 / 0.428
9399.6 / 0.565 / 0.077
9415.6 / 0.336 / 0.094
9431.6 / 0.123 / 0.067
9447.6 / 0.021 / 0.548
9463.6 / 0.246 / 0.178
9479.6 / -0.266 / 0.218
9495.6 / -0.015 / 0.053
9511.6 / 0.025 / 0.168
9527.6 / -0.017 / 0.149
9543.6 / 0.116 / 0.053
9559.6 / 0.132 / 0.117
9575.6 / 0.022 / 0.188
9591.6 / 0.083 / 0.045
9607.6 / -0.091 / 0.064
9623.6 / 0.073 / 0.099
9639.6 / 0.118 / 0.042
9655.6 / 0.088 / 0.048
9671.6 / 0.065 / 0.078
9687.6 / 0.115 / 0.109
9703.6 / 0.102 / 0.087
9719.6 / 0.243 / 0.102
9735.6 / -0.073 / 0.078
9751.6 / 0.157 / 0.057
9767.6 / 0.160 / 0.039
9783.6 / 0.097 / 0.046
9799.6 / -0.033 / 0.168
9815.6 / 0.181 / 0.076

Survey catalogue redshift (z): 1.522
